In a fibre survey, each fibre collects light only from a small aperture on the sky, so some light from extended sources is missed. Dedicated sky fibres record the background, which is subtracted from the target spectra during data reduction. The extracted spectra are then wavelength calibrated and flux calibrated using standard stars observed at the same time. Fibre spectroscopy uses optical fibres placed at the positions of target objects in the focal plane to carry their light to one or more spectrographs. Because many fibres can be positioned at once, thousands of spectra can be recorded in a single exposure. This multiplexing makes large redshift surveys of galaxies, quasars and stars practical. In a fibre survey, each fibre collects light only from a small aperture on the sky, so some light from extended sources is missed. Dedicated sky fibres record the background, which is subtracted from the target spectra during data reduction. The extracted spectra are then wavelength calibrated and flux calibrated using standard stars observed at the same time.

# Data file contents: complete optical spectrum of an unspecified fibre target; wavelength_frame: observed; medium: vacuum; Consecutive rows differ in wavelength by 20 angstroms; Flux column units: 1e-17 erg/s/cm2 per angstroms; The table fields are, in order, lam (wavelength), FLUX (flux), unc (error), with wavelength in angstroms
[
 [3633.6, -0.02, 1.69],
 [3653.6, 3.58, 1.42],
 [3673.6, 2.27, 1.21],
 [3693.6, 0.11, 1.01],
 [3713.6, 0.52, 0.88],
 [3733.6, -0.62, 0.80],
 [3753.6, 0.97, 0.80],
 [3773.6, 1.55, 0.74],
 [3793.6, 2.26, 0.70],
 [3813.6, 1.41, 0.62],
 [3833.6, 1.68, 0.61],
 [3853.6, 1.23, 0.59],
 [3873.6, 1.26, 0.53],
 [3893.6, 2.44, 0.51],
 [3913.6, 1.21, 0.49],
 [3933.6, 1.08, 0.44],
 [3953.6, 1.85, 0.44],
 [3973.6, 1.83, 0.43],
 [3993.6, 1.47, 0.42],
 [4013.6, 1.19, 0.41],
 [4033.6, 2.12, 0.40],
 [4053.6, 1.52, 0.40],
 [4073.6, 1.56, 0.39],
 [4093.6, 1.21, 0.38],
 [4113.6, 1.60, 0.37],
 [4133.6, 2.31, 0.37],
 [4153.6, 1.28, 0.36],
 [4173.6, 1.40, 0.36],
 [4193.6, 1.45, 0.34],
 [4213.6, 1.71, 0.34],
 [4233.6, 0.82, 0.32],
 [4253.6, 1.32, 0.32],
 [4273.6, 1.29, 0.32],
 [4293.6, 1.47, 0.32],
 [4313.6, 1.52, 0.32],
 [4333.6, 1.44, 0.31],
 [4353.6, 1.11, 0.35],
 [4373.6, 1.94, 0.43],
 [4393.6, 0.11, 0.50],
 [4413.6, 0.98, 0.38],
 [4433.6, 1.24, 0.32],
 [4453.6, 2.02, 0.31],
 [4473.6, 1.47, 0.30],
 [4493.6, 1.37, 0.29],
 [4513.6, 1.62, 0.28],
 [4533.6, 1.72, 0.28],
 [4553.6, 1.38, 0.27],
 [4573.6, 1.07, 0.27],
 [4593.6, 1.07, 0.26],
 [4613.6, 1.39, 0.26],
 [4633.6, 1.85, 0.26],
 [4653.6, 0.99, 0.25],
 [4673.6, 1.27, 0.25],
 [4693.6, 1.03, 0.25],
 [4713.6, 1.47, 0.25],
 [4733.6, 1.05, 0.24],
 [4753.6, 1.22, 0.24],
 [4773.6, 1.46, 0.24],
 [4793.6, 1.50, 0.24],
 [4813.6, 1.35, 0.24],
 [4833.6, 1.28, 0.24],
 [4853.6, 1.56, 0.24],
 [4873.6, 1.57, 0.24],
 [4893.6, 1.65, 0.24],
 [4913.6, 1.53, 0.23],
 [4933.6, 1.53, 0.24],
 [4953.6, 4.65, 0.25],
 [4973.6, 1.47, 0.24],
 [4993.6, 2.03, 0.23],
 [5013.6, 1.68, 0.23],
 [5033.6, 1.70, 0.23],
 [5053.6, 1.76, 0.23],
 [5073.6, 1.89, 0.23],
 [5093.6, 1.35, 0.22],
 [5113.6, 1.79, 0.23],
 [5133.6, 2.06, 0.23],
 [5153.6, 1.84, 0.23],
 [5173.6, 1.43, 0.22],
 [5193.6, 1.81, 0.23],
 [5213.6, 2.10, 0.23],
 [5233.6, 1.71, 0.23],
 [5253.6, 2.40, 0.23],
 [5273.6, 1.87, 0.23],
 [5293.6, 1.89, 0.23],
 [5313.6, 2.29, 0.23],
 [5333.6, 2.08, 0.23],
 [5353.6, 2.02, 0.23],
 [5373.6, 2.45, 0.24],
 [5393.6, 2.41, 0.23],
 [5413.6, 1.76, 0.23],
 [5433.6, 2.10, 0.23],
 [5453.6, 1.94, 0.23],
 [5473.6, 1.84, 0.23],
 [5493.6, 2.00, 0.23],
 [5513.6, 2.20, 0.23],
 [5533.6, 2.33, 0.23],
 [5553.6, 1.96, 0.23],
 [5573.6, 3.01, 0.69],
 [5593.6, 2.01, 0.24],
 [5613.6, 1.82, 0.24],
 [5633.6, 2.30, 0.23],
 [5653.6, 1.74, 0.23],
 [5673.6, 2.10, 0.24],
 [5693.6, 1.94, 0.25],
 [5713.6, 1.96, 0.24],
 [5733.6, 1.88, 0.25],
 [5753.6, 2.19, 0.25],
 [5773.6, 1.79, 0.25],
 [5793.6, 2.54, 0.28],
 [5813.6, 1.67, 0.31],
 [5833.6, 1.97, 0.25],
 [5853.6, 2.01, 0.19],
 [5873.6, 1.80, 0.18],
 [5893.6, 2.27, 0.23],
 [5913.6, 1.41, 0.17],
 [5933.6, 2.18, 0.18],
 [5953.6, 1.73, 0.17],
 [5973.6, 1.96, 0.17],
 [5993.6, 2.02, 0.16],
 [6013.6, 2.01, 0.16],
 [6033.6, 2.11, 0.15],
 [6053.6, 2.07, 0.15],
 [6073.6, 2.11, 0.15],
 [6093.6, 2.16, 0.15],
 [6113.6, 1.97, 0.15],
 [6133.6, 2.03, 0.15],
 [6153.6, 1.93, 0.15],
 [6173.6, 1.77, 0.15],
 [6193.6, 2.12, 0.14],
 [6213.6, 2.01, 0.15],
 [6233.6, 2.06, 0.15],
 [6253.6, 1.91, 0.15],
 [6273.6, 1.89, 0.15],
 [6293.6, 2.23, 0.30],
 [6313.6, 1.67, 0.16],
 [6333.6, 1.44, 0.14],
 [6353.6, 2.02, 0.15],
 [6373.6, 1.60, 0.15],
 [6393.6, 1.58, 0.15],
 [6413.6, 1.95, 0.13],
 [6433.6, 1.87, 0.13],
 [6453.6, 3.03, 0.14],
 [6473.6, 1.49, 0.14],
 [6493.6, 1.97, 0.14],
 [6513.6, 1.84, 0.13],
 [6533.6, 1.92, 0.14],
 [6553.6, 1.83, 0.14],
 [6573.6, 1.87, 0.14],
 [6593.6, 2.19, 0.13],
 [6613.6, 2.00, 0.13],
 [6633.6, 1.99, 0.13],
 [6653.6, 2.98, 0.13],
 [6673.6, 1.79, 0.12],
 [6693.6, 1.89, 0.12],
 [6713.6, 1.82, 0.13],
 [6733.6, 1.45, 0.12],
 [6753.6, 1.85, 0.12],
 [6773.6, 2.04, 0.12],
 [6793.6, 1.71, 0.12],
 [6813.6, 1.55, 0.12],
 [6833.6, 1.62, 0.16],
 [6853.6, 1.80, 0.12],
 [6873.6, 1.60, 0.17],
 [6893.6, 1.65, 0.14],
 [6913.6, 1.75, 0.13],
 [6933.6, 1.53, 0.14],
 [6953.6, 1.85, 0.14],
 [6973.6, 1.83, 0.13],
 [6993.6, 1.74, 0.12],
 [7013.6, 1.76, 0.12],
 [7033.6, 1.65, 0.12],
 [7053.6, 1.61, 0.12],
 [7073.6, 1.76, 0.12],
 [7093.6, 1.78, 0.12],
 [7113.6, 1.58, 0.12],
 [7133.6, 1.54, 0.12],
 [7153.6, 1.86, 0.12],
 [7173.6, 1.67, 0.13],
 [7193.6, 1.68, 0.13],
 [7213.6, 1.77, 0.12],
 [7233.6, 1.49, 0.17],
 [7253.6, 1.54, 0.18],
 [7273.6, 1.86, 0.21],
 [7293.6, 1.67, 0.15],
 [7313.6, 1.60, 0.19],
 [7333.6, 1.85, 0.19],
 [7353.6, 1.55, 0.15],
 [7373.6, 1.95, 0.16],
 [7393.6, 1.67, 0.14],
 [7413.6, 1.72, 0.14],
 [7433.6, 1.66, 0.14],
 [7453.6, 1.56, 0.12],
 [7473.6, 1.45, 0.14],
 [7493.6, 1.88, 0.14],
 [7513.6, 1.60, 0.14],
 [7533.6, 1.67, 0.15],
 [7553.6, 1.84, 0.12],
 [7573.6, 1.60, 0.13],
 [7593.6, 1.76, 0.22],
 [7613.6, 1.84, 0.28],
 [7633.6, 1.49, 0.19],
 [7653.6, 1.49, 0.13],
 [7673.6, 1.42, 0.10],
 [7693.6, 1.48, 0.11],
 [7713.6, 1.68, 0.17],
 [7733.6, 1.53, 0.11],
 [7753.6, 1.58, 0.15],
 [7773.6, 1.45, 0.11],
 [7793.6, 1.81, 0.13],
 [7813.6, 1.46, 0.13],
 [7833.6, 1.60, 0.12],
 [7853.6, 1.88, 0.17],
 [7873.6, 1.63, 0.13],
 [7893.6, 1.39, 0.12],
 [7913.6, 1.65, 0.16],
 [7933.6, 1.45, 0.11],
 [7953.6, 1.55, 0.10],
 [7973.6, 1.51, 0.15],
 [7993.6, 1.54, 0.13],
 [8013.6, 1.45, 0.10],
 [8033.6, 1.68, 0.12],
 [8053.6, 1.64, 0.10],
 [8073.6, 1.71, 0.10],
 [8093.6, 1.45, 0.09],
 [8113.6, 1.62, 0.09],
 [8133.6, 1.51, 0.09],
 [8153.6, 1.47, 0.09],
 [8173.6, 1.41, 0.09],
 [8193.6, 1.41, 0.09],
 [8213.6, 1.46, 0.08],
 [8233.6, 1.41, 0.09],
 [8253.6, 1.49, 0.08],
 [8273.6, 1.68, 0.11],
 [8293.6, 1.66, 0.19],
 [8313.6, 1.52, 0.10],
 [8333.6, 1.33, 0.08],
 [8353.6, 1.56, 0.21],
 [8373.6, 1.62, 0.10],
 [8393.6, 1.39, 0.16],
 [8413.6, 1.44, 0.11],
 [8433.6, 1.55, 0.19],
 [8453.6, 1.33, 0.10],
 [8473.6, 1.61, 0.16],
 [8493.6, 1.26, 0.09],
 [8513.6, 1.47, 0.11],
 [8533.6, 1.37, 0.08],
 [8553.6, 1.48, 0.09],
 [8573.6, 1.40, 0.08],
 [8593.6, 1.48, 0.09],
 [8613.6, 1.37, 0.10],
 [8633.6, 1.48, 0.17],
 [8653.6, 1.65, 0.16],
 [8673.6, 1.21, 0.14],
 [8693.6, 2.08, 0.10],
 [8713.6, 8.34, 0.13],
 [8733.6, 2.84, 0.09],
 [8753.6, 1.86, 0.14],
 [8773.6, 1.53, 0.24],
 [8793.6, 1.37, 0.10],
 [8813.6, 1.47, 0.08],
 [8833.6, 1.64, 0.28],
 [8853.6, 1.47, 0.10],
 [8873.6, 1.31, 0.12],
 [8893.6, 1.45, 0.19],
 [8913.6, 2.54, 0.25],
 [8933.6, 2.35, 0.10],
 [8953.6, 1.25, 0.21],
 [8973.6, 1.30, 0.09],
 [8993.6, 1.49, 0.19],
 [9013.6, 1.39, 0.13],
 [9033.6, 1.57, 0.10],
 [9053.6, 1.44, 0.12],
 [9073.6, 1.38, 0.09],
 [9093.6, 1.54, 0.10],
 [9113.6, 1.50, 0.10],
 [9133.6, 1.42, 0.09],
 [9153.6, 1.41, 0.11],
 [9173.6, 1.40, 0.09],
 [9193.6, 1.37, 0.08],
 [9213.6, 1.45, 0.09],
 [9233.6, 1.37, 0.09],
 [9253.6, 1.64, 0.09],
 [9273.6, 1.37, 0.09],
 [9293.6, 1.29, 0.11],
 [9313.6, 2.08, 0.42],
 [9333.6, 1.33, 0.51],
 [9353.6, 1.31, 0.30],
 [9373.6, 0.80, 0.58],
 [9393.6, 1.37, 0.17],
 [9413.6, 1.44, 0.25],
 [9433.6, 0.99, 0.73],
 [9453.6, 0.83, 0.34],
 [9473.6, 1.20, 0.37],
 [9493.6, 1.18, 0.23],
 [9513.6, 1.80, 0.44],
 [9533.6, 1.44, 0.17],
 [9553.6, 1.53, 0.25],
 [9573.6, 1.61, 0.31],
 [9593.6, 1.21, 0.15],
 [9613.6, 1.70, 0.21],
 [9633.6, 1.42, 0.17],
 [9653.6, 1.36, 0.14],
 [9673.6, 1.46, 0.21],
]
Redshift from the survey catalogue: 0.33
